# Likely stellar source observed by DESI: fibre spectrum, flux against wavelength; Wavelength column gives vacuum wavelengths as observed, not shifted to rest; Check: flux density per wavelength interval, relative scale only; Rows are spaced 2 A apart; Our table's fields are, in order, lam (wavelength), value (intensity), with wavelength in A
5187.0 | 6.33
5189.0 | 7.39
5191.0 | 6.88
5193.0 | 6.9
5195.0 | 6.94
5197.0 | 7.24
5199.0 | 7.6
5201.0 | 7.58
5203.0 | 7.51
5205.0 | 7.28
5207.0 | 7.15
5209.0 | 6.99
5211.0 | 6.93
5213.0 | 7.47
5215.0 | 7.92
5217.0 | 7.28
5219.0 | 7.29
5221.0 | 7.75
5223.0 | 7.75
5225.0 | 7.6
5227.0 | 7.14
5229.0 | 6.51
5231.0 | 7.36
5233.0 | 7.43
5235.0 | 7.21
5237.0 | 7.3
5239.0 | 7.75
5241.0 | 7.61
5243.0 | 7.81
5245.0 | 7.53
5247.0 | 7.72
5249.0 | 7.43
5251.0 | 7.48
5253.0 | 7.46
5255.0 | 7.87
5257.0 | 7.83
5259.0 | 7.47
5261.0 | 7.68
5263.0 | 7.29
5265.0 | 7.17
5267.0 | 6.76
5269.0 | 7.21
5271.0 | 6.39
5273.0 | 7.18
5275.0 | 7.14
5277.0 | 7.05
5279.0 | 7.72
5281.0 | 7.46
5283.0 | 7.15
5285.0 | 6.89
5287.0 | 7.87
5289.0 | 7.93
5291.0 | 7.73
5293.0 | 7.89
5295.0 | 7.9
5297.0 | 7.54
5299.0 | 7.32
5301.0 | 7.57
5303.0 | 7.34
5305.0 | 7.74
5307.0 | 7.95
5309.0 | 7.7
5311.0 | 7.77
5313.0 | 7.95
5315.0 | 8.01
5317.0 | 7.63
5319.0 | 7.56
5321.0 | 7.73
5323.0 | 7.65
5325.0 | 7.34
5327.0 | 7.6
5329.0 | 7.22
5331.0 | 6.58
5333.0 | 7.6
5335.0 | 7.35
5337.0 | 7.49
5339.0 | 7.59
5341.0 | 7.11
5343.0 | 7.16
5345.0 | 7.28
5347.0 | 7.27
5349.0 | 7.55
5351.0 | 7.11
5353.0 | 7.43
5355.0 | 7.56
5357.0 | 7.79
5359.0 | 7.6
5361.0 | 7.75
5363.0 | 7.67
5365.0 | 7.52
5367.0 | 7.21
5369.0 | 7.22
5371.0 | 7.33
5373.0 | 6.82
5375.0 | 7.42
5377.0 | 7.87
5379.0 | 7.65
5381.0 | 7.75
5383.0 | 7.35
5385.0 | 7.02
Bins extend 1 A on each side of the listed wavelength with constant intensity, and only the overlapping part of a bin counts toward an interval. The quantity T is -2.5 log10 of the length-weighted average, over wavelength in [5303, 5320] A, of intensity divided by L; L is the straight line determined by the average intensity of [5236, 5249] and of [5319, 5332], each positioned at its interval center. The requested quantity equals -0.05 mag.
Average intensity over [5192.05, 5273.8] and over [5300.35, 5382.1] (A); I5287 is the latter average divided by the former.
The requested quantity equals 1.0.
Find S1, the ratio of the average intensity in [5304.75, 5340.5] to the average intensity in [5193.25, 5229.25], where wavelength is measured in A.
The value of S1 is 1.0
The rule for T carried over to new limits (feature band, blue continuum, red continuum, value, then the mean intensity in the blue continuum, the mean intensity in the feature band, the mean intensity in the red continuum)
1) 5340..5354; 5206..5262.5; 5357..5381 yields 0.03 mag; 7.45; 7.27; 7.49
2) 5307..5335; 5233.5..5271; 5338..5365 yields -0.02 mag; 7.45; 7.57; 7.45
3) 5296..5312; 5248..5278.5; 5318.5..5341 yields -0.04 mag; 7.3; 7.62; 7.41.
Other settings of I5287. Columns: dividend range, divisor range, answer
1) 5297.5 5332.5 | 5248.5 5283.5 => 1.03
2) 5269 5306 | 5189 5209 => 1.03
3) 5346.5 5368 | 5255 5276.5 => 1.04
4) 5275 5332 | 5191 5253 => 1.02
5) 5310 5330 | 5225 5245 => 1.04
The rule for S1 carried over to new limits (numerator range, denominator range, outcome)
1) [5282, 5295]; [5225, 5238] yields 1.06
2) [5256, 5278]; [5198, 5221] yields 0.98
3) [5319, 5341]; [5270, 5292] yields 1.01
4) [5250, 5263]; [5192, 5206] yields 1.04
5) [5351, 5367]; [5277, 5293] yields 1.00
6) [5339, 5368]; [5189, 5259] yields 1.00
